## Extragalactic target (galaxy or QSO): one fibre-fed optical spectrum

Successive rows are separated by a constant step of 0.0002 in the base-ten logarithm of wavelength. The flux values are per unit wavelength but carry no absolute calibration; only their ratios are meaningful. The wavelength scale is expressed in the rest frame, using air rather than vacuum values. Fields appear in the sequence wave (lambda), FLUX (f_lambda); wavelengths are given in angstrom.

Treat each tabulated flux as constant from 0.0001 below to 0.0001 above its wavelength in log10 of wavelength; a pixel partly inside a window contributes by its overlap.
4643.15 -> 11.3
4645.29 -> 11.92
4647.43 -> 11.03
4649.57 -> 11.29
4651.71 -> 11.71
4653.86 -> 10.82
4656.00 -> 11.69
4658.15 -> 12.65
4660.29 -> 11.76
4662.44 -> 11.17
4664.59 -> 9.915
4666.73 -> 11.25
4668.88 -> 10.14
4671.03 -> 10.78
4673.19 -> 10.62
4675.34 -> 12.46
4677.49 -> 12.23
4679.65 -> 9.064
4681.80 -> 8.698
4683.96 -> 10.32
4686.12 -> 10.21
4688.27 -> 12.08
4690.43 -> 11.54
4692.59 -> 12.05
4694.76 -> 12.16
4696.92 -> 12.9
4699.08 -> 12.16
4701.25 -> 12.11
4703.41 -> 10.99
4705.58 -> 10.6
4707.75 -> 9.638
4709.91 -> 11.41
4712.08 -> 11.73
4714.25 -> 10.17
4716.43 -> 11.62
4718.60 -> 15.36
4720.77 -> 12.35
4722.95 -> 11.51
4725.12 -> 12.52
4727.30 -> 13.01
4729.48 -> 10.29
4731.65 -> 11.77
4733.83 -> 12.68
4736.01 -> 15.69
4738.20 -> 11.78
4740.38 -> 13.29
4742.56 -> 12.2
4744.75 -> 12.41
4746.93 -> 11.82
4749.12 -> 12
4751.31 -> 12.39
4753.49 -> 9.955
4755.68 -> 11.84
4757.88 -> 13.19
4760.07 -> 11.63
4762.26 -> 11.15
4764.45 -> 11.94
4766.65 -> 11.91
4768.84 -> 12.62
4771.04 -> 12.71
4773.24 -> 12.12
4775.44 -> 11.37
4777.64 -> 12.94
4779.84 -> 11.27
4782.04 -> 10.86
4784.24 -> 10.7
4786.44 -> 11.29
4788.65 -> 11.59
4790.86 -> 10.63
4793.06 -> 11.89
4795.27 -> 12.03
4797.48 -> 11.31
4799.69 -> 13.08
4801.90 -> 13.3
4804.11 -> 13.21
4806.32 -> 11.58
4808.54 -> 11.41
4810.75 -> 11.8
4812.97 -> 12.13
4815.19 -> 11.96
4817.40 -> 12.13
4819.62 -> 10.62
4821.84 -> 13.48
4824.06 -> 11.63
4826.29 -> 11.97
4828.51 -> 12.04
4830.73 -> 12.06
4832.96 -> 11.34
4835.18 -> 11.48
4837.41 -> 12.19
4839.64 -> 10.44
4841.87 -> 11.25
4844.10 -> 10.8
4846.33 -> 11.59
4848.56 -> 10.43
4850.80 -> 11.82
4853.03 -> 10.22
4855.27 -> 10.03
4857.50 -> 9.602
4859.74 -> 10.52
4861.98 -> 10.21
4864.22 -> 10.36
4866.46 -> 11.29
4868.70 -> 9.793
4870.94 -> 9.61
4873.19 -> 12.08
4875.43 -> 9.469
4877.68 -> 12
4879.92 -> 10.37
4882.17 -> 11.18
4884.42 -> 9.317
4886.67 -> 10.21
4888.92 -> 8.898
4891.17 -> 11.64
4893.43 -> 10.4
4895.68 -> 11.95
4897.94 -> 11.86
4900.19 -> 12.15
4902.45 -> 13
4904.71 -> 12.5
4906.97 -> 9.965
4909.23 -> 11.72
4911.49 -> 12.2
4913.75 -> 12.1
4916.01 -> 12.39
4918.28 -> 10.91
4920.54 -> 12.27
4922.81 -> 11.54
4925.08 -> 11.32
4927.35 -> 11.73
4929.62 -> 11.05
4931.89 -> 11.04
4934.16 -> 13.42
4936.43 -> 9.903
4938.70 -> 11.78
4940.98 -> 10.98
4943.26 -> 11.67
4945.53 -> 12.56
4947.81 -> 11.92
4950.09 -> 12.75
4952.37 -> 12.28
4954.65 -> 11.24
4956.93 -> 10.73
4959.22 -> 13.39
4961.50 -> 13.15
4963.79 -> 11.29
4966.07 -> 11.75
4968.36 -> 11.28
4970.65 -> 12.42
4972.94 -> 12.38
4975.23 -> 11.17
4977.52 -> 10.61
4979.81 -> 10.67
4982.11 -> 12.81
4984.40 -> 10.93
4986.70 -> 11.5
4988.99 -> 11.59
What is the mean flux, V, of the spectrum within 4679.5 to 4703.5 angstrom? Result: 11.3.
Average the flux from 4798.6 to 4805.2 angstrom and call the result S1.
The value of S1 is 13.2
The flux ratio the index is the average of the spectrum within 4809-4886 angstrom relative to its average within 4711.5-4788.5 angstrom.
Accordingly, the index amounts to 0.9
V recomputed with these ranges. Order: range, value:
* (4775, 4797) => 11.5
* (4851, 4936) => 11.1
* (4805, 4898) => 11.1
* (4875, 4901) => 10.8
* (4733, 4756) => 12.4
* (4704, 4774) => 12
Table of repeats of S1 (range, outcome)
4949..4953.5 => 12.5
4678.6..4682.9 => 8.89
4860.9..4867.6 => 10.6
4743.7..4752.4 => 12.2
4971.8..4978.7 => 11.4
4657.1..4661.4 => 12.2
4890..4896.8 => 11.3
